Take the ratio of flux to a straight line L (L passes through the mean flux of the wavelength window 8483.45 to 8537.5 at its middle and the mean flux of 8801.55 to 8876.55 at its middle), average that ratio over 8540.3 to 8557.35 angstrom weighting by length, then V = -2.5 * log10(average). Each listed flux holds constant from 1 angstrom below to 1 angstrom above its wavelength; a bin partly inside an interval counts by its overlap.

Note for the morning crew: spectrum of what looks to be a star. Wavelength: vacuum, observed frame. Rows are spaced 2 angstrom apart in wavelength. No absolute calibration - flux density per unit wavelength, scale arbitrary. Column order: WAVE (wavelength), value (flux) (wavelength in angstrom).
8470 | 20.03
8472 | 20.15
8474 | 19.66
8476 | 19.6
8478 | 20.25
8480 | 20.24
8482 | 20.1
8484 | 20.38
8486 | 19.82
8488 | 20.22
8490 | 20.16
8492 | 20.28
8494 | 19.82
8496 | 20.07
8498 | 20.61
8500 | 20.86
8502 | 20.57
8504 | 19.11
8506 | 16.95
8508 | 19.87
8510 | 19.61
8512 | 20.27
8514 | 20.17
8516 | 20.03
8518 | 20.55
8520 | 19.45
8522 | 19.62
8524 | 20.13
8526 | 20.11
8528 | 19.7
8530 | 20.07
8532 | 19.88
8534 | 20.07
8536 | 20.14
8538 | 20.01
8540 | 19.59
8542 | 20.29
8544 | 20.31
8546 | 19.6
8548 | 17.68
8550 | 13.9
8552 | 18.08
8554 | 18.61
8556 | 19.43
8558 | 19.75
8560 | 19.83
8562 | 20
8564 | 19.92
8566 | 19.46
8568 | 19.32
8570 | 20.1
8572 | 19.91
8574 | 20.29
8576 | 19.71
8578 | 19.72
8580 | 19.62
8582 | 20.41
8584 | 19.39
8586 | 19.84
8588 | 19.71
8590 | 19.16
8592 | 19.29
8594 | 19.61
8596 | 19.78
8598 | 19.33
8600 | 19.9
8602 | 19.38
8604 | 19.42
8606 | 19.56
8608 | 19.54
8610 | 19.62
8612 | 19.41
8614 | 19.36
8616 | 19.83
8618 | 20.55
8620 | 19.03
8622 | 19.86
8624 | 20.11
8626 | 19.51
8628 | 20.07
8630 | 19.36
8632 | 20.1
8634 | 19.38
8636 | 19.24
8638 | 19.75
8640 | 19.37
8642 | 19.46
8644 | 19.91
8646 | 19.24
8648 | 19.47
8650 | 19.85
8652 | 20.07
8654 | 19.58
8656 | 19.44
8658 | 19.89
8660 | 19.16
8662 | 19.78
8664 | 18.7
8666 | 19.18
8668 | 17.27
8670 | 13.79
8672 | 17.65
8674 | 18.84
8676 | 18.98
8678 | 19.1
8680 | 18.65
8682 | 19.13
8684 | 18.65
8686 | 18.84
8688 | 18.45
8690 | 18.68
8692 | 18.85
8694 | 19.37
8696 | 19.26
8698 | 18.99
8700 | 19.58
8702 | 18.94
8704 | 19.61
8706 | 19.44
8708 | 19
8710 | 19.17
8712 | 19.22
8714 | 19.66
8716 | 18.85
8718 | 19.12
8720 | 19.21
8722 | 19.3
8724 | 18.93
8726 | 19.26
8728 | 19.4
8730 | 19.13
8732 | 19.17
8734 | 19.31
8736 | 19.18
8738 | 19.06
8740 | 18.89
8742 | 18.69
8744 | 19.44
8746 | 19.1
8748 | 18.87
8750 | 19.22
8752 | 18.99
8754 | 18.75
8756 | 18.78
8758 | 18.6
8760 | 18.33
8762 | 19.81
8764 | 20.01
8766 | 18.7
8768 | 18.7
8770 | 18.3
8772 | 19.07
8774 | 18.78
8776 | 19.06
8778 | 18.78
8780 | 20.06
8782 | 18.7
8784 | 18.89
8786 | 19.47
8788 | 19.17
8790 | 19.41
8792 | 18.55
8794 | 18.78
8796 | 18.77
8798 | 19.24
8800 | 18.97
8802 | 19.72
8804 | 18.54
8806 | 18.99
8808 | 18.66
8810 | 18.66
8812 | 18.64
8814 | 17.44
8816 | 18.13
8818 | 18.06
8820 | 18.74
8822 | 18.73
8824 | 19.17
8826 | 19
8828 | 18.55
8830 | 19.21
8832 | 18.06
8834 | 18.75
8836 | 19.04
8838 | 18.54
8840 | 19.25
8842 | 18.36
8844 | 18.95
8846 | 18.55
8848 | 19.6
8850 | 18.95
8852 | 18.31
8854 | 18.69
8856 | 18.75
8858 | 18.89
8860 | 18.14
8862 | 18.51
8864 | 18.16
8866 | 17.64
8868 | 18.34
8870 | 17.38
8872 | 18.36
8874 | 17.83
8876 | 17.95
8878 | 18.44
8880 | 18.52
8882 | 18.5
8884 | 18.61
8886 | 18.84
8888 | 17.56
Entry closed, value 0.069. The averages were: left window 19.9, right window 18.6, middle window 18.6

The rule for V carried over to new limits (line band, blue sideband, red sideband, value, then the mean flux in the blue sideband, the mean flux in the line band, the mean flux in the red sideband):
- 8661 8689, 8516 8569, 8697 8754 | 0.05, 19.5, 18.4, 19.2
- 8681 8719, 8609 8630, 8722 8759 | 0.01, 19.7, 19.1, 19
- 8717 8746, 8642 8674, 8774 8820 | -0.02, 18.9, 19.1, 18.8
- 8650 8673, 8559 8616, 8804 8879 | 0.04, 19.7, 18.6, 18.5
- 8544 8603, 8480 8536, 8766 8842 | 0.02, 20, 19.4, 18.8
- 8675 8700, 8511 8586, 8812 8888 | 0.01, 19.6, 18.9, 18.5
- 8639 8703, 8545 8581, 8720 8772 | 0.01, 19.2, 18.9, 19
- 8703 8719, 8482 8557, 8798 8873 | -0.01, 19.6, 19.3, 18.6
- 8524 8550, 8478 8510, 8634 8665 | 0.01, 19.9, 19.6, 19.5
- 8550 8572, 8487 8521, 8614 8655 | 0.03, 19.9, 19.2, 19.7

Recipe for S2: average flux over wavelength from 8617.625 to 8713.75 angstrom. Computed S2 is 19.2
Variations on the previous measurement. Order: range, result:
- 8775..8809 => 19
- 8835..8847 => 18.8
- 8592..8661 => 19.6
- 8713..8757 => 19.1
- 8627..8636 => 19.7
